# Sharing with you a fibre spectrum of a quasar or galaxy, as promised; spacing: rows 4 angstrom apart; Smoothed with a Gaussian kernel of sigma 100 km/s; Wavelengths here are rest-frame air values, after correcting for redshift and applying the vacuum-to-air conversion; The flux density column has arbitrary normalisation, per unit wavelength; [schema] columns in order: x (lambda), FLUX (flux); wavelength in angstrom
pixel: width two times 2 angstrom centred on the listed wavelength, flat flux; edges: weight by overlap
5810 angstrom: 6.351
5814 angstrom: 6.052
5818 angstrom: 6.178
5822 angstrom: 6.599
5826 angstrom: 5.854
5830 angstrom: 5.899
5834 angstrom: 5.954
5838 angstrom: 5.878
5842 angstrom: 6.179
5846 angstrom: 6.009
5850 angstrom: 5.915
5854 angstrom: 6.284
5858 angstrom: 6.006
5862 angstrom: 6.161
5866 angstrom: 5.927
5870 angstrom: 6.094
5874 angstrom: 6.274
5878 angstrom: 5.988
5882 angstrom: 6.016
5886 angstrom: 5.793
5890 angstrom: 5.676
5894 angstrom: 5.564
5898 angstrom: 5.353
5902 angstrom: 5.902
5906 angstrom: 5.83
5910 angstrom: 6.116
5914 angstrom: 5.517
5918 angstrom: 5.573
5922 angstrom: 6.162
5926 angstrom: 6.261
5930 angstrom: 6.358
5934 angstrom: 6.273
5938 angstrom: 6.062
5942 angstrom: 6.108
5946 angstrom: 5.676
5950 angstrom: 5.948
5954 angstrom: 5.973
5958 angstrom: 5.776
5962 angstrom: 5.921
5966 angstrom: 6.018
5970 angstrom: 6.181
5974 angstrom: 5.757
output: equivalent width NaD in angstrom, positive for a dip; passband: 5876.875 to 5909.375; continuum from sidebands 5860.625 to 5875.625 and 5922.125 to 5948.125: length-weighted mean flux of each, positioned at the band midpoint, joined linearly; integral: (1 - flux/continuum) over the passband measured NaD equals 1.81 angstrom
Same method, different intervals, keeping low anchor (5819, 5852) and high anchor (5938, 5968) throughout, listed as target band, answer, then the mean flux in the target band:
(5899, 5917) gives 0.52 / 5.8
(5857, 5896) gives 0.34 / 5.95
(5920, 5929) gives -0.41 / 6.23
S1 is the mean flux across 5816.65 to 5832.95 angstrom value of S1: 6.12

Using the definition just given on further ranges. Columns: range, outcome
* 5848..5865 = 6.08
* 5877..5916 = 5.77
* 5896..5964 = 5.93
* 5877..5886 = 5.96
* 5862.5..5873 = 6.06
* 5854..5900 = 5.91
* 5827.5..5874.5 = 6.04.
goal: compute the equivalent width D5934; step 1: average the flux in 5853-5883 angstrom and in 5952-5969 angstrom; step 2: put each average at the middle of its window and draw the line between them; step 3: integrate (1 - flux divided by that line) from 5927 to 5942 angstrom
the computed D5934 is -0.6 angstrom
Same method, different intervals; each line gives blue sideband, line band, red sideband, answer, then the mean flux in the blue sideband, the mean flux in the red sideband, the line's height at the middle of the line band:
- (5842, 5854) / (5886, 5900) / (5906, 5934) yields 1.1 angstrom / 6.05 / 6.01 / 6.02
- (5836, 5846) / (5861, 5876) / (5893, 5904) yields -0.7 angstrom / 6.02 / 5.61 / 5.83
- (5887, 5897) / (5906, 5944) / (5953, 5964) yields -1.9 angstrom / 5.61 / 5.88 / 5.75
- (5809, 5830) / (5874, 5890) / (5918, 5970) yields 0.4 angstrom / 6.17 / 6.03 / 6.1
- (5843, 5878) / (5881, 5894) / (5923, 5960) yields 0.6 angstrom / 6.08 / 6.05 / 6.07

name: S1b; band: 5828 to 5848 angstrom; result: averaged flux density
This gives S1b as 5.98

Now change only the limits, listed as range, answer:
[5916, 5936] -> 6.13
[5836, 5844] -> 6.03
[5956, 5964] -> 5.85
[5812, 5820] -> 6.12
